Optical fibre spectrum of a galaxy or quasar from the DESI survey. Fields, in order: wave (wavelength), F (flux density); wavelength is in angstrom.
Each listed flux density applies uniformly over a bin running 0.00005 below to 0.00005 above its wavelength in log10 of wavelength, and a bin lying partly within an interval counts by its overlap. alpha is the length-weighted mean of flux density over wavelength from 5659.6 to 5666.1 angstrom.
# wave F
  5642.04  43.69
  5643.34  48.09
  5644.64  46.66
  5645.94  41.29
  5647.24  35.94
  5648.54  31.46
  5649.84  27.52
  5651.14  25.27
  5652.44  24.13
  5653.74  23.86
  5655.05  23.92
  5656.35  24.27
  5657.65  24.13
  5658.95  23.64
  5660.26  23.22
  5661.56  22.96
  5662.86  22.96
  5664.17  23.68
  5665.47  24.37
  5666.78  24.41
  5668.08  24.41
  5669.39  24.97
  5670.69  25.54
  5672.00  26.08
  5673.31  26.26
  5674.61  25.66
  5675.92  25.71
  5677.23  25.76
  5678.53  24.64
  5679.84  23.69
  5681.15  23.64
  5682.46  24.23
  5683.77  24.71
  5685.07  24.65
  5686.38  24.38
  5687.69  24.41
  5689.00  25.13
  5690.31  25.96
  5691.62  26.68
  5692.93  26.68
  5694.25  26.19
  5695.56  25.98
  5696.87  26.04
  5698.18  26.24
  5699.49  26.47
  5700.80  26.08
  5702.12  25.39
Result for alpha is 23.4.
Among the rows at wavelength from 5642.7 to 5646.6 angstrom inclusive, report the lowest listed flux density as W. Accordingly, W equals 41.29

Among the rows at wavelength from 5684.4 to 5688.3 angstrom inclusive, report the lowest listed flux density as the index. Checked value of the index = 24.38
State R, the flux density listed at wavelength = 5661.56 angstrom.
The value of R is 22.96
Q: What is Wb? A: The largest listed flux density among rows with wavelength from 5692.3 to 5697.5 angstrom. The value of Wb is 26.68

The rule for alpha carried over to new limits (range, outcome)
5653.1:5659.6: 24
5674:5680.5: 25.1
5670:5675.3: 25.9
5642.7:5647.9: 43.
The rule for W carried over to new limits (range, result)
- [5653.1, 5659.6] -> 23.64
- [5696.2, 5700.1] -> 26.04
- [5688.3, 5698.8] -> 25.13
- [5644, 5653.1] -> 24.13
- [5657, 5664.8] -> 22.96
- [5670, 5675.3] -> 25.54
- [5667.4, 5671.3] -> 24.41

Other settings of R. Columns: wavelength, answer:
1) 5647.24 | 35.94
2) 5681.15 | 23.64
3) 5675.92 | 25.71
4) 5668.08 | 24.41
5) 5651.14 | 25.27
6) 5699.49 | 26.47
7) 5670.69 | 25.54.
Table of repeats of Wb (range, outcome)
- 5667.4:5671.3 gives 25.54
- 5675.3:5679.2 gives 25.76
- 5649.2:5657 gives 27.52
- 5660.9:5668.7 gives 24.41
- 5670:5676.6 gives 26.26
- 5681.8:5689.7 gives 25.13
